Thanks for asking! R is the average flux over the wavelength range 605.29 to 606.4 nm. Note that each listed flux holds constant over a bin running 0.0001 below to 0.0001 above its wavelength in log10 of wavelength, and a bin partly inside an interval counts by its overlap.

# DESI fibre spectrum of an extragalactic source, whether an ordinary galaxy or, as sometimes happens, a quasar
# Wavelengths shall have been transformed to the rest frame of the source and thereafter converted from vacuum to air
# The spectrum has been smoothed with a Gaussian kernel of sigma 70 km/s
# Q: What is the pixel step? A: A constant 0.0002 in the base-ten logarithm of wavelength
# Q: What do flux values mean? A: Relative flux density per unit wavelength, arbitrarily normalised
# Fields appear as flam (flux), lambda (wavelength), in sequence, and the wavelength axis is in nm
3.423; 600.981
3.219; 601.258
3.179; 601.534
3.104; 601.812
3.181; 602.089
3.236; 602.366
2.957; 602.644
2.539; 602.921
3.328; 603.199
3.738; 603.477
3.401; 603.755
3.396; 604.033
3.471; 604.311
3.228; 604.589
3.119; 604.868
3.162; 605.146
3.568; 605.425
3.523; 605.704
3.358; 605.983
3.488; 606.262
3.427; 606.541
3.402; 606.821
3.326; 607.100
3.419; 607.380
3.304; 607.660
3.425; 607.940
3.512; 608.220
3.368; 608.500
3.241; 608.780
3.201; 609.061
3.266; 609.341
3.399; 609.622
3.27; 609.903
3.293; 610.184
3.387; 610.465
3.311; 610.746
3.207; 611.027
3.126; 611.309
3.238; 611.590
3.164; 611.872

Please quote 3.48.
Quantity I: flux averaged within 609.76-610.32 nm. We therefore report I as 3.28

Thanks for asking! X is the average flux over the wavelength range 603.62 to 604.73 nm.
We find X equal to 3.37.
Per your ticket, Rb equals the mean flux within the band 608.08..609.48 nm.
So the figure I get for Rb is 3.32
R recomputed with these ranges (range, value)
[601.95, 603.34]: 3.05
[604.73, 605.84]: 3.34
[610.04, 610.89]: 3.33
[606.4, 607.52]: 3.39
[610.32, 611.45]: 3.26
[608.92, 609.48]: 3.23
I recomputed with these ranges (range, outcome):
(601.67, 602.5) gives 3.17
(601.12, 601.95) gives 3.17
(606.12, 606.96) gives 3.44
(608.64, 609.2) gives 3.22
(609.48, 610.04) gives 3.33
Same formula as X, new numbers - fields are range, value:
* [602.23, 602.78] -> 3.09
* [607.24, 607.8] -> 3.36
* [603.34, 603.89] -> 3.57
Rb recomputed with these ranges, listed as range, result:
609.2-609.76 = 3.33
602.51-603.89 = 3.19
